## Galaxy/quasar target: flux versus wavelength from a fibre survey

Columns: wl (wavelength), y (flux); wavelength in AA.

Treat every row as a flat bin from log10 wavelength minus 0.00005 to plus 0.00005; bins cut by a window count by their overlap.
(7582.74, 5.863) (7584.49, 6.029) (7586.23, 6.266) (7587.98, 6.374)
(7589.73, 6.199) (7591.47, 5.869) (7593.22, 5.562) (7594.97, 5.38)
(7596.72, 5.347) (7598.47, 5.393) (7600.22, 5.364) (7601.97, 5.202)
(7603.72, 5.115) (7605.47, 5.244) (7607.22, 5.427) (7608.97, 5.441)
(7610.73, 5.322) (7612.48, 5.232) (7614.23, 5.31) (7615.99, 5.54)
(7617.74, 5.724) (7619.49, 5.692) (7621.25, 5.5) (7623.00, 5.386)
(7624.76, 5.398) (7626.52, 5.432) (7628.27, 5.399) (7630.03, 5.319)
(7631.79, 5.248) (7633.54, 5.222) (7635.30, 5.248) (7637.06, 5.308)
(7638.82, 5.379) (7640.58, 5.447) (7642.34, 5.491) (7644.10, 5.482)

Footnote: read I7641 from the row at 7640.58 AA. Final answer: 5.447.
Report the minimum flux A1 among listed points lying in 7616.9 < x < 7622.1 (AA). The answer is 5.5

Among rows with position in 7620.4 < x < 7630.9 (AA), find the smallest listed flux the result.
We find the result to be 5.319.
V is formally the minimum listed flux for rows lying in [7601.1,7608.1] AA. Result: 5.115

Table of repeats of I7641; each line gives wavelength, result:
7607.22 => 5.427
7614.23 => 5.31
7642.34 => 5.491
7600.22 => 5.364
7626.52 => 5.432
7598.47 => 5.393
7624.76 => 5.398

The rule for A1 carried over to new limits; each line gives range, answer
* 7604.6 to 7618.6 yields 5.232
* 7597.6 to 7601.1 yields 5.364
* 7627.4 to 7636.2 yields 5.222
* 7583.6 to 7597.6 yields 5.347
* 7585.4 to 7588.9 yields 6.266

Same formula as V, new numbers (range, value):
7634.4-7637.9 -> 5.248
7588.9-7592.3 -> 5.869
